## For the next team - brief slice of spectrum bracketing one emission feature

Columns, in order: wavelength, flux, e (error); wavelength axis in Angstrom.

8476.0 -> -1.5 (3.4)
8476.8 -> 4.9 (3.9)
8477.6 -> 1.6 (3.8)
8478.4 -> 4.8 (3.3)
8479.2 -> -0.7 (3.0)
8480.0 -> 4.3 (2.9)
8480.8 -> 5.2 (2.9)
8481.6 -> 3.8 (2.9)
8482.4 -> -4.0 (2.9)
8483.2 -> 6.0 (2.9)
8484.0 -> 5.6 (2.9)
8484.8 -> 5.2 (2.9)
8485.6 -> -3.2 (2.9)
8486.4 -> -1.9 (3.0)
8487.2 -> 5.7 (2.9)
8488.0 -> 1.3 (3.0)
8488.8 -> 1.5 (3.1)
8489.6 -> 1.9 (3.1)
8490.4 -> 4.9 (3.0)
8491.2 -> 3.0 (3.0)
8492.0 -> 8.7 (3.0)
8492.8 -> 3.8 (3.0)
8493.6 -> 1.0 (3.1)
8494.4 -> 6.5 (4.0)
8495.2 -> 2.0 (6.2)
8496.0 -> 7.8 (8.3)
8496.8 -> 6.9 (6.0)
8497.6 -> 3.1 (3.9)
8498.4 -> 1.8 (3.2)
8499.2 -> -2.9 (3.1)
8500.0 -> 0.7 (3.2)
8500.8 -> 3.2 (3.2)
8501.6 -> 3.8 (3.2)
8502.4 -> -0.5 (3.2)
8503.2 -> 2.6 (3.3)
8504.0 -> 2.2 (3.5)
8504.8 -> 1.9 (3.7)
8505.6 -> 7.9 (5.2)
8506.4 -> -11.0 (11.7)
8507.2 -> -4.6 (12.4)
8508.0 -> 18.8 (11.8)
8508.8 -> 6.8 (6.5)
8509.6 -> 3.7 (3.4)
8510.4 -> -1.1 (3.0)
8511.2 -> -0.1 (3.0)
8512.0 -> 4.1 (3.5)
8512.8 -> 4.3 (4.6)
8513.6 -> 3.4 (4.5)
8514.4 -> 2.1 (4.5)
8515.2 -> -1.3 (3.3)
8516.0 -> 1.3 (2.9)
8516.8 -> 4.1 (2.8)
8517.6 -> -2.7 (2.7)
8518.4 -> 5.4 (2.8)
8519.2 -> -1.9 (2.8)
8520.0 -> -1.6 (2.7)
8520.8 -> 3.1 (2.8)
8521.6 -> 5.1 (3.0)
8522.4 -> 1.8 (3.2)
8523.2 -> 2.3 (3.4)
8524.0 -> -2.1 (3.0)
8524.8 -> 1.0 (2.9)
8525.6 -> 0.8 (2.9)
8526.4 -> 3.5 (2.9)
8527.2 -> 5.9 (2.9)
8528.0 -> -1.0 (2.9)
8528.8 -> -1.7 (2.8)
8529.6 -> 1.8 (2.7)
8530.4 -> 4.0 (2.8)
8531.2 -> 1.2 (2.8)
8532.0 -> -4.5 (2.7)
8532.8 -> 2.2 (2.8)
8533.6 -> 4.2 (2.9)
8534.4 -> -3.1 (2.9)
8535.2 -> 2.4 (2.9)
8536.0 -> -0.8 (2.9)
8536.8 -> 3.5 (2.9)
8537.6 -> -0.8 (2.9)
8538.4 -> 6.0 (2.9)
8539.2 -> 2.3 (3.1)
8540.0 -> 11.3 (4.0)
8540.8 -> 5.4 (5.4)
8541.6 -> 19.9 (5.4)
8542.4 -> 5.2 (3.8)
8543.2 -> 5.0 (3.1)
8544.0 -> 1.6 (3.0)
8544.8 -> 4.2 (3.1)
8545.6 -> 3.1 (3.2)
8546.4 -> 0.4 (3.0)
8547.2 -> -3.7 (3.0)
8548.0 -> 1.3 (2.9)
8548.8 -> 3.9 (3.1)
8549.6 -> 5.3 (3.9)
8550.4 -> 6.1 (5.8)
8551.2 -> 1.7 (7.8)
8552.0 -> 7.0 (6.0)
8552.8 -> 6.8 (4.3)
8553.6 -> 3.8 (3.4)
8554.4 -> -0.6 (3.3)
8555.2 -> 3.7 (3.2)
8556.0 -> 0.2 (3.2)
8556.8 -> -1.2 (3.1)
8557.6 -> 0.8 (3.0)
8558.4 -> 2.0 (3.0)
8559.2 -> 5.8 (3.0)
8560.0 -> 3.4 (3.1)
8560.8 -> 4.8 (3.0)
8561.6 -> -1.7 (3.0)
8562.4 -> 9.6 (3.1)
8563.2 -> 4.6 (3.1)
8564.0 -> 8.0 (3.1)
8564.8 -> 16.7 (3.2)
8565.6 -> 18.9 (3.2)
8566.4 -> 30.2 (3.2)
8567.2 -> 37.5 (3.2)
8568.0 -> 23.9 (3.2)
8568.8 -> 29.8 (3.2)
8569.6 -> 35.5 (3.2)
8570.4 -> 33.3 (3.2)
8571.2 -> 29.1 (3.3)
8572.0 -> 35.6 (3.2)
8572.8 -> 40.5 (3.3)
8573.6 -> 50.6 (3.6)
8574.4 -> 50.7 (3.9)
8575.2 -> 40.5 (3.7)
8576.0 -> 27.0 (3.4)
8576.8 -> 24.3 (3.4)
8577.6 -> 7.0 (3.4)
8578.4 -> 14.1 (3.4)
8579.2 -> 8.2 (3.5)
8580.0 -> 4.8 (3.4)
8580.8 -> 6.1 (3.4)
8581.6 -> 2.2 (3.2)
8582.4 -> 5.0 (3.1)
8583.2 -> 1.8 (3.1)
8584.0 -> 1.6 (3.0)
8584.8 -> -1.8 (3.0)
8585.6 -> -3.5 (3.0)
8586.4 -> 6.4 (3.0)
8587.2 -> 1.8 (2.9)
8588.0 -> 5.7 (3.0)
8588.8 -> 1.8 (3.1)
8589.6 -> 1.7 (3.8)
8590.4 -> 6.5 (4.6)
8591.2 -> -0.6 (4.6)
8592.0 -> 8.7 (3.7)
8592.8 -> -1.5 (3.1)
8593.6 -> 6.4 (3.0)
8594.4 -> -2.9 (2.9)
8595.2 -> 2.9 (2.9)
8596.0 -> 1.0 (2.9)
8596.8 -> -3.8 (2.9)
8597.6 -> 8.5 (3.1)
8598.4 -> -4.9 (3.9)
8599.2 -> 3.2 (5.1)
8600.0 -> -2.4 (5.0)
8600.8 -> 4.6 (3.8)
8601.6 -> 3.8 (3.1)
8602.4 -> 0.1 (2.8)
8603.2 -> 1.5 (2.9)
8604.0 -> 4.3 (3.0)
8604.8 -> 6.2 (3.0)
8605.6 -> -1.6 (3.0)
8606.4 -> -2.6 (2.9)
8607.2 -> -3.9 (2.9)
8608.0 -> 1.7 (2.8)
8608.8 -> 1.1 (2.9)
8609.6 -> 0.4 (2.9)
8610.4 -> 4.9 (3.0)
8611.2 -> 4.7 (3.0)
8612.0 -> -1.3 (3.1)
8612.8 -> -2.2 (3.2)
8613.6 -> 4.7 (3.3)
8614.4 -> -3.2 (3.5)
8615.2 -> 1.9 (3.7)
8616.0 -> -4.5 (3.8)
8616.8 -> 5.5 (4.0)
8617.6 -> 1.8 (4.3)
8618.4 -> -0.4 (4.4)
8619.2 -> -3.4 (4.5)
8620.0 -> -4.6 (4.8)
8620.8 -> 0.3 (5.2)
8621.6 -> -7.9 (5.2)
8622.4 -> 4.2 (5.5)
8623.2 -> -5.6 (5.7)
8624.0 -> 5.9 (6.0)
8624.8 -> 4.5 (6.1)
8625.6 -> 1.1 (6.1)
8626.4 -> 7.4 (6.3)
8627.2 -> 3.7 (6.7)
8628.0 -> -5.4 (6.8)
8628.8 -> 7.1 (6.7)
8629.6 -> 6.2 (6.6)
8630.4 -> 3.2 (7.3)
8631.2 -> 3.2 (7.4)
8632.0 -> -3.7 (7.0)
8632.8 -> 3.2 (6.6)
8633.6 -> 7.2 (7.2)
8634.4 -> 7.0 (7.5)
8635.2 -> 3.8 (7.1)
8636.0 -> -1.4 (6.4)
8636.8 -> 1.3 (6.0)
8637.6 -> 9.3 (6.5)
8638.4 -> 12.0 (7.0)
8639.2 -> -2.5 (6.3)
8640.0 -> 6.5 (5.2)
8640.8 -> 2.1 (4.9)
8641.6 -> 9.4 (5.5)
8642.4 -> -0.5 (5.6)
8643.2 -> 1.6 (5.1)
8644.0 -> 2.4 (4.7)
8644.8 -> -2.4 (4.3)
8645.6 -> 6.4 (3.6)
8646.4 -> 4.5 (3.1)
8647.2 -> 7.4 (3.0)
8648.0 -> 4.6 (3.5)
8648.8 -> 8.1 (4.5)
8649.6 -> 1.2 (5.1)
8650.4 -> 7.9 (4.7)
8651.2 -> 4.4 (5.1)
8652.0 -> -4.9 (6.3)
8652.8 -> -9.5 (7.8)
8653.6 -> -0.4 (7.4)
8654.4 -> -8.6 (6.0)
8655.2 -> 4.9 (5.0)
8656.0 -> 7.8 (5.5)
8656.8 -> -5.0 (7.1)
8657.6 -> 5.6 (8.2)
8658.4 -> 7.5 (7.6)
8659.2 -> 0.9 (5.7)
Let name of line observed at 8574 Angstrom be [O II] 3727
